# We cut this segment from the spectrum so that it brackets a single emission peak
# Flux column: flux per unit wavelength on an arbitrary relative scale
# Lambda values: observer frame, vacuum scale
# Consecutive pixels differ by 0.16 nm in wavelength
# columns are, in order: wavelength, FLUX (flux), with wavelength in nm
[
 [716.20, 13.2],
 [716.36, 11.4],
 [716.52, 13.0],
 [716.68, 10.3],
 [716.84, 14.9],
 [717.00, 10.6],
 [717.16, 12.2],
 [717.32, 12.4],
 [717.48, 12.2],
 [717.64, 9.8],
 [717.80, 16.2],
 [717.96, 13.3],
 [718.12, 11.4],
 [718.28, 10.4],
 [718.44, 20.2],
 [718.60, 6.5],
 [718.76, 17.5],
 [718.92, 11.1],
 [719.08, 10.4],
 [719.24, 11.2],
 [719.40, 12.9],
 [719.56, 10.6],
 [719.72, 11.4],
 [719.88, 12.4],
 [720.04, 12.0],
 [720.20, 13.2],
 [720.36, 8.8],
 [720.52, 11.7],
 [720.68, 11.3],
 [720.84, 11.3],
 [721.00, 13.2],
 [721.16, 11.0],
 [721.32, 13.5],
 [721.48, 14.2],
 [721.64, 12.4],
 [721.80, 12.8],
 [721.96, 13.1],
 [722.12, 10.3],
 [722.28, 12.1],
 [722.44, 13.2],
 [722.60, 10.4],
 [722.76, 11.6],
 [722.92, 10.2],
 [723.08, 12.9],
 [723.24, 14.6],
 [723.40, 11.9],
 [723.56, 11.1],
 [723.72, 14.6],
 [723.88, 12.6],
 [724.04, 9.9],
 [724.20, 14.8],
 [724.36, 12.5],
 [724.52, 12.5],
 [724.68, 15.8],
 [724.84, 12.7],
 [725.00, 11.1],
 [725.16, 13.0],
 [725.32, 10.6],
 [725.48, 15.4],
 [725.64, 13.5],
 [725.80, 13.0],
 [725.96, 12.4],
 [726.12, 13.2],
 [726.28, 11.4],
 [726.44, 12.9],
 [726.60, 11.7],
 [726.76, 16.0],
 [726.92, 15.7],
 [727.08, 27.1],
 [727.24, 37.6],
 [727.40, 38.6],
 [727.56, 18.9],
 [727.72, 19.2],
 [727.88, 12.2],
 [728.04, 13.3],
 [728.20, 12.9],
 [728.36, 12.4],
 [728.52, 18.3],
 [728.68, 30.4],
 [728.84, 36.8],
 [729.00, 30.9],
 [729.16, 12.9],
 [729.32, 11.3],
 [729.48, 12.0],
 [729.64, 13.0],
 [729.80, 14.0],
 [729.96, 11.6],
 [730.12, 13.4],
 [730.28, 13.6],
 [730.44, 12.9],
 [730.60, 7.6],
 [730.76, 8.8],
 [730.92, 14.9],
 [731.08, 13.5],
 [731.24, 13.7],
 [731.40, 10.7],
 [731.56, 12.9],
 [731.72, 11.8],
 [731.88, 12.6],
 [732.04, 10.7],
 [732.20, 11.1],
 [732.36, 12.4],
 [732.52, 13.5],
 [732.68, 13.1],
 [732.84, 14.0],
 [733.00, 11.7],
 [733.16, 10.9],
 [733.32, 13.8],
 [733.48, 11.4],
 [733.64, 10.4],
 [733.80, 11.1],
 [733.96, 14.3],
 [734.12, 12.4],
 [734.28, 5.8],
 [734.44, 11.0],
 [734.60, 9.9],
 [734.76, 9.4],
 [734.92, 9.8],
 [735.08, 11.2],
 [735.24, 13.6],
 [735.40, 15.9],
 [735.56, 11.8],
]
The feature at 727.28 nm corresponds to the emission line [S II]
